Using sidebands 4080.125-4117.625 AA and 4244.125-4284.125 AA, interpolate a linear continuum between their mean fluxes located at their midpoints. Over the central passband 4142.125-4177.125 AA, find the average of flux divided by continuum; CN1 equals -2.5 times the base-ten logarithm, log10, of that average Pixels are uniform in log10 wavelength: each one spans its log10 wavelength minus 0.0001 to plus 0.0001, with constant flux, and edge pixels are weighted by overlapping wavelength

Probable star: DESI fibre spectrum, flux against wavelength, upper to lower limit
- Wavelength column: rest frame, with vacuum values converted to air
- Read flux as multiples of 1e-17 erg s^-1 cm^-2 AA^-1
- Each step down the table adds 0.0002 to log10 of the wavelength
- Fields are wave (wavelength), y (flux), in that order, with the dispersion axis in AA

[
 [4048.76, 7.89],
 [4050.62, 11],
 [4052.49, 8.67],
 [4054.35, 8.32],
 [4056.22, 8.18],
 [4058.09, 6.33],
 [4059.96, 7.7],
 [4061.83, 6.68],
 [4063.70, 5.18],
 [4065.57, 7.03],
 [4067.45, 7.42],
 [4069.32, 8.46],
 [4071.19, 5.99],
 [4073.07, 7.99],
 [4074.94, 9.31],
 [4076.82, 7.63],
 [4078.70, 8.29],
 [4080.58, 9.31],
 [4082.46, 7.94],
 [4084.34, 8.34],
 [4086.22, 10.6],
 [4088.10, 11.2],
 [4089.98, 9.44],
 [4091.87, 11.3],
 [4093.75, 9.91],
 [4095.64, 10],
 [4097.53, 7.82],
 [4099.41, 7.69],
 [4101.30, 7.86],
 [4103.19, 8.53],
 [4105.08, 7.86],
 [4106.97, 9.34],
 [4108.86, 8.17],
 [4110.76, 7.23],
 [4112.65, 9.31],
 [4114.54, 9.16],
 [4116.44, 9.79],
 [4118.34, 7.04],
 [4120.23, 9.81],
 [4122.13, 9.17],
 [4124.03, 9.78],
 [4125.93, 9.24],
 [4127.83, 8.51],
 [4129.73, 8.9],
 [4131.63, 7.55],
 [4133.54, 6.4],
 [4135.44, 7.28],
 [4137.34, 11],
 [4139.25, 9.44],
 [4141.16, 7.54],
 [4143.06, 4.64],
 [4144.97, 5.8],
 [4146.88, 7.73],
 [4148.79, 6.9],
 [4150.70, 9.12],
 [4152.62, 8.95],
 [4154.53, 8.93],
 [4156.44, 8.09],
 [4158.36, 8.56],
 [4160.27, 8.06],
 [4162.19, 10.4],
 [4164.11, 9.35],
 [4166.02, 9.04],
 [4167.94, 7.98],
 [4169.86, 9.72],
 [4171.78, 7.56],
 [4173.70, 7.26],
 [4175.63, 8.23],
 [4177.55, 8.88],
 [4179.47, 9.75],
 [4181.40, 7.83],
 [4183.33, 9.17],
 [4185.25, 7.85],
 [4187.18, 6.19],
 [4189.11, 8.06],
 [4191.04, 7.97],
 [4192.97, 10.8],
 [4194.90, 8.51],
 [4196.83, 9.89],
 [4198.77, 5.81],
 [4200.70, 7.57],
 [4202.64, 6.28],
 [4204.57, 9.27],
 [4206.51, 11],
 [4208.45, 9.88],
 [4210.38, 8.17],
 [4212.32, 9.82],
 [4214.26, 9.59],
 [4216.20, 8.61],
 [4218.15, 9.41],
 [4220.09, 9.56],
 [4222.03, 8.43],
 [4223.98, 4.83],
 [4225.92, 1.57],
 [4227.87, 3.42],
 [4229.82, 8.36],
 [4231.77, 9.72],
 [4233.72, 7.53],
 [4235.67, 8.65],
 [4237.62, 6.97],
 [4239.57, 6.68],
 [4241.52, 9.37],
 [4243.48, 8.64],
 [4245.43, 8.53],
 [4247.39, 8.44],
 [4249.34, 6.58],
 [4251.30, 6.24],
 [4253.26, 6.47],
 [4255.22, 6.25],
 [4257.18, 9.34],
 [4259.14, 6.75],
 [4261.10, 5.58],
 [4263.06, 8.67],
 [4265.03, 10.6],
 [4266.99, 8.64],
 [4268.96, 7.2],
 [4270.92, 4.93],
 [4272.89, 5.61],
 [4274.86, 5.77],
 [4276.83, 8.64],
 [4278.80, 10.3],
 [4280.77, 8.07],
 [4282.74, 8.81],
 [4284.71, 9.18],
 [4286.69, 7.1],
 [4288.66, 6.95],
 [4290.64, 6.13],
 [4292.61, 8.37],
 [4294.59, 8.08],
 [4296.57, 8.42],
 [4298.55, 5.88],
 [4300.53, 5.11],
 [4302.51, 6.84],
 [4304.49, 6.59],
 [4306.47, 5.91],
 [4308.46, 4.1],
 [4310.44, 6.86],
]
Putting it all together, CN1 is 0.05 mag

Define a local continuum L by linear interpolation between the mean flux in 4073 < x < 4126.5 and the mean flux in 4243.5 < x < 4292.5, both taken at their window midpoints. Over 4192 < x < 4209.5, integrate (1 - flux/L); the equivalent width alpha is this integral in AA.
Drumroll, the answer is -1.4 AA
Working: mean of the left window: 8.95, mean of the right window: 7.57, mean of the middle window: 8.78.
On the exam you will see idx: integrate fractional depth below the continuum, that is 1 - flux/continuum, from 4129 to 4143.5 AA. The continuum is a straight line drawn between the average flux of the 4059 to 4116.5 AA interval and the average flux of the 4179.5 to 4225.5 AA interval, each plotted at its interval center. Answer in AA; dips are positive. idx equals 0.8 AA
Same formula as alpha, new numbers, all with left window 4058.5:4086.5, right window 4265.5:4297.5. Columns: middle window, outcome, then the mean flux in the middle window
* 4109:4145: -2.8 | 8.35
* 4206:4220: -3.2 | 9.45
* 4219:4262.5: 2.8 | 7.2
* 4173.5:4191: -1.0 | 8.16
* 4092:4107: -1.9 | 8.73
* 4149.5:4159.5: -1.2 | 8.67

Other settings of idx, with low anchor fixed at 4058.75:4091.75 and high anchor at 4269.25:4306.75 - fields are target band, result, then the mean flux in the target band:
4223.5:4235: 2.2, 6.02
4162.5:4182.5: -2.2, 8.62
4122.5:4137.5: -1.0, 8.48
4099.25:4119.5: -0.9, 8.4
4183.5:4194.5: -0.8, 8.27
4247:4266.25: -0.3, 7.48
